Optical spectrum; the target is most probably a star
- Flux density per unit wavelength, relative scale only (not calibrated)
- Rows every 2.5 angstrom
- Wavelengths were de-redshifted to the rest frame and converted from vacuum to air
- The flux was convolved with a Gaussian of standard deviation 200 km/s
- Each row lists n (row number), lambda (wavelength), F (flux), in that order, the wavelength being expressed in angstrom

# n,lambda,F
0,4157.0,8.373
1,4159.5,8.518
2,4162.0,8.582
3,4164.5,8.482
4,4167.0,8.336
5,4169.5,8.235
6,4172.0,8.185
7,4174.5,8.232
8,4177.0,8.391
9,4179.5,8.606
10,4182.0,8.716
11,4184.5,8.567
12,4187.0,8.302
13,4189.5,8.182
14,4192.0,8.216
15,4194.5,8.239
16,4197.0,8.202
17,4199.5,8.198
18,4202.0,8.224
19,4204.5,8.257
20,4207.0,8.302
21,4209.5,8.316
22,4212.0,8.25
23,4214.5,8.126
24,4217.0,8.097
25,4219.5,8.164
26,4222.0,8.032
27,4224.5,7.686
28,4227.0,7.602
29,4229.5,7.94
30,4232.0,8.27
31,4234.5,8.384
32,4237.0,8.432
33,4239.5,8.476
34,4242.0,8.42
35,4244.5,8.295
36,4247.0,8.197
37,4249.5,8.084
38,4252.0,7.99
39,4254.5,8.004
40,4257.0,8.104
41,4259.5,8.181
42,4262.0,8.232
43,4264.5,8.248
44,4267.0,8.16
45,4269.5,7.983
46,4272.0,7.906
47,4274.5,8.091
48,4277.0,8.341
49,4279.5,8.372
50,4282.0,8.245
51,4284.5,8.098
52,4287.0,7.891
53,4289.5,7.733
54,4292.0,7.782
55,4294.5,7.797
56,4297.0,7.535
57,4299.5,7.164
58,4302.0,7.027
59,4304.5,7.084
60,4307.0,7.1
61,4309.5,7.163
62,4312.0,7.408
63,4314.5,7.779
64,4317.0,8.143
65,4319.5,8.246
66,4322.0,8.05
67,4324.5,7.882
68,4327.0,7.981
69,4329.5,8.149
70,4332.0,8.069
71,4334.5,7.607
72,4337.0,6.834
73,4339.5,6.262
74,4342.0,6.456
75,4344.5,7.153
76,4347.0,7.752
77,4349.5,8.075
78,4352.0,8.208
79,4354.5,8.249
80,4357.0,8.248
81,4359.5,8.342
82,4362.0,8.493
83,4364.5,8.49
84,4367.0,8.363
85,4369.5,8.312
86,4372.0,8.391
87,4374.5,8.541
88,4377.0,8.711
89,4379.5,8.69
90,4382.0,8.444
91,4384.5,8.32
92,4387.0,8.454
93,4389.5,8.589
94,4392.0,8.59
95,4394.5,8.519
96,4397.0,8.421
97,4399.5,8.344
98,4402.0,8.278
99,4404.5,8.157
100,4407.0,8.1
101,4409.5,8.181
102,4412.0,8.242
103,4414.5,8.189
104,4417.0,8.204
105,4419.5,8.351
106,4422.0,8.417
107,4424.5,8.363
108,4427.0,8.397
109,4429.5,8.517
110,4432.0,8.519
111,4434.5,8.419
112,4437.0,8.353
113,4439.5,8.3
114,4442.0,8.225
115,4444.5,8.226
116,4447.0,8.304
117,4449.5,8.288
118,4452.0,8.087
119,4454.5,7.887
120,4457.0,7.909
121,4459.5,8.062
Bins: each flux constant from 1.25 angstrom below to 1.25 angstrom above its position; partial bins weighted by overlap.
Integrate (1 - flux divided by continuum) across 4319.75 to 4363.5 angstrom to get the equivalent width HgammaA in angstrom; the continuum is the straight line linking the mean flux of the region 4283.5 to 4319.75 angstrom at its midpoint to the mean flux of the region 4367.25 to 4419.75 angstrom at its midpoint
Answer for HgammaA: 0.9 angstrom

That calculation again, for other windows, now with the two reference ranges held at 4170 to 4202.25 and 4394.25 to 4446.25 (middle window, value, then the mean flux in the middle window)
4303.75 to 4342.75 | 3.70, 7.53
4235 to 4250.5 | 0.00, 8.32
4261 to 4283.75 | 0.41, 8.17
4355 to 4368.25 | -0.10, 8.38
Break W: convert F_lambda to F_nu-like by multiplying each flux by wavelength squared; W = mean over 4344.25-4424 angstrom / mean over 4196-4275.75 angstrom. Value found 1.09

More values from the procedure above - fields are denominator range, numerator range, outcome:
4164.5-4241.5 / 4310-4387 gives 1.04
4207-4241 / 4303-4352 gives 0.97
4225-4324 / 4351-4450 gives 1.12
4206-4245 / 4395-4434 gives 1.11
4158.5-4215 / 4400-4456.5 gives 1.11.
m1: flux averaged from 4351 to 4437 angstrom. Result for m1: 8.38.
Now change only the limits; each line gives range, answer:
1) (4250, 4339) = 7.83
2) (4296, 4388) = 7.87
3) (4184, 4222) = 8.23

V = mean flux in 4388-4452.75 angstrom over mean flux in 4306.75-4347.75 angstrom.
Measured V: 1.11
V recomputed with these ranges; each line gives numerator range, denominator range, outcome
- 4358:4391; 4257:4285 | 1.04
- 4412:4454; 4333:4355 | 1.13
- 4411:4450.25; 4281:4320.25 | 1.09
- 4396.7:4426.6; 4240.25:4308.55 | 1.04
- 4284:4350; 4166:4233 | 0.92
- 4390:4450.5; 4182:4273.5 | 1.02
